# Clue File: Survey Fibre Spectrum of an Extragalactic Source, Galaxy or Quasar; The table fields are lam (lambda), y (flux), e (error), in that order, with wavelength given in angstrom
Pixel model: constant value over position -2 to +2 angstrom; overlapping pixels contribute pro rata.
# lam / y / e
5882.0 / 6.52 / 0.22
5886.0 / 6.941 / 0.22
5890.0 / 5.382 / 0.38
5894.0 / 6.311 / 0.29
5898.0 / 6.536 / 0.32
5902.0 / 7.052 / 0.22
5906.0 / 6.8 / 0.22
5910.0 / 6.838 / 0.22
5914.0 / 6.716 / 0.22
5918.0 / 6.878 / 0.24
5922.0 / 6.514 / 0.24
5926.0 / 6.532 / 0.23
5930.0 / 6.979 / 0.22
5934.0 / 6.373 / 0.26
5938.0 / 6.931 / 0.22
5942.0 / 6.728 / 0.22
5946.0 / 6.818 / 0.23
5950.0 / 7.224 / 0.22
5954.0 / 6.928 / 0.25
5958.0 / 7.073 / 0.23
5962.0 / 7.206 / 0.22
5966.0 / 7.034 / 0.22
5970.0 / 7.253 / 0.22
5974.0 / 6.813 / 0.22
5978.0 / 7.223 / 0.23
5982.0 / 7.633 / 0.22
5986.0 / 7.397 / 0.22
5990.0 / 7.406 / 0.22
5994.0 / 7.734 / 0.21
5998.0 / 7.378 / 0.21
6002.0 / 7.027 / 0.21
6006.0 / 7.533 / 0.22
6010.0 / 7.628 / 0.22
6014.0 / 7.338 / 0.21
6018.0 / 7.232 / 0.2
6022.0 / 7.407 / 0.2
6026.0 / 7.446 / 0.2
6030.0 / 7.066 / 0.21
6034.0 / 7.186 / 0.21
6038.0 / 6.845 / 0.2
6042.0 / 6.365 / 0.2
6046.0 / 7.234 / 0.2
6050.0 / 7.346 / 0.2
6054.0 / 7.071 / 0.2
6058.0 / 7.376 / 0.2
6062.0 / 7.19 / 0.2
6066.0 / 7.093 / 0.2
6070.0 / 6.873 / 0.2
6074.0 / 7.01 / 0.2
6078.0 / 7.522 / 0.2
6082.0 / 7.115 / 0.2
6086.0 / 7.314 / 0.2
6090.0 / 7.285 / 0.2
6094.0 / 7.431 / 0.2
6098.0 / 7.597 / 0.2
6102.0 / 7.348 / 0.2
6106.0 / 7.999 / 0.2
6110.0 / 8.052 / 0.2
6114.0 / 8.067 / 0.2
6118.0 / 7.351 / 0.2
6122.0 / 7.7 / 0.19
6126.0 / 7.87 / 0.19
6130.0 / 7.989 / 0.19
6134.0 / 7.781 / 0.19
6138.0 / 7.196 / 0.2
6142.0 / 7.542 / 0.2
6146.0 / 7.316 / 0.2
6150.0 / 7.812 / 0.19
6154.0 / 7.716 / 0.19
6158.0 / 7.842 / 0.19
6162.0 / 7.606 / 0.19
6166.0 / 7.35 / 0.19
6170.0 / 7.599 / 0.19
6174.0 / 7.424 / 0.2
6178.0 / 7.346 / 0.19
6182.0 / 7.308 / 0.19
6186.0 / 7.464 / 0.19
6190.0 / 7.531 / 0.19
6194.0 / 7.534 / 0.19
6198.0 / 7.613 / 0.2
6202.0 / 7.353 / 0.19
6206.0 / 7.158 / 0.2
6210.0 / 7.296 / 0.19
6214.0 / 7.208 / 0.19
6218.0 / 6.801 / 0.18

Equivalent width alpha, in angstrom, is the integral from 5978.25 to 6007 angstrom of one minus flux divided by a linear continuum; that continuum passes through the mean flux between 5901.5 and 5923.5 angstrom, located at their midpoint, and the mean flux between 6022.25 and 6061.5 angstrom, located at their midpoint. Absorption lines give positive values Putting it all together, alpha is -1.78 angstrom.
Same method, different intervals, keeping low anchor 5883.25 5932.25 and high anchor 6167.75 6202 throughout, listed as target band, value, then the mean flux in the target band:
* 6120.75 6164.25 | -1.9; 7.67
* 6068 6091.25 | -0.1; 7.18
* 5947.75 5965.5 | -0.9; 7.1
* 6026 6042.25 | 0.0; 6.99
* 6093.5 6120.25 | -1.8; 7.71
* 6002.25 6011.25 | -0.7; 7.47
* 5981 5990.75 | -0.9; 7.47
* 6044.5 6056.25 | -0.3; 7.22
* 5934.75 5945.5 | -0.1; 6.77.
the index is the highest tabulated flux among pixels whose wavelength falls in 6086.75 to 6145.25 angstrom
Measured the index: 8.067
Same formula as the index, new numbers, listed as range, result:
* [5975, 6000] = 7.734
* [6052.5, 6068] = 7.376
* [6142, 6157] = 7.812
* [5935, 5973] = 7.253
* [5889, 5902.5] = 7.052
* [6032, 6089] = 7.522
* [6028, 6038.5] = 7.186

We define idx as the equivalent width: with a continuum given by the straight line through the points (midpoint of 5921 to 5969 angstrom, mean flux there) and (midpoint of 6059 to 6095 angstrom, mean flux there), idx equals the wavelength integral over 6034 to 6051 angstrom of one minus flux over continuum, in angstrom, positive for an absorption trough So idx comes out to 0.4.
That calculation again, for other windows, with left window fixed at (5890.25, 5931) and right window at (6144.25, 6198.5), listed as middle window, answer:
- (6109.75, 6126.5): -1.0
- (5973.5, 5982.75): -0.5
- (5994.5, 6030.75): -1.9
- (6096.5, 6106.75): -0.4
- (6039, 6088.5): 0.3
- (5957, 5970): -0.6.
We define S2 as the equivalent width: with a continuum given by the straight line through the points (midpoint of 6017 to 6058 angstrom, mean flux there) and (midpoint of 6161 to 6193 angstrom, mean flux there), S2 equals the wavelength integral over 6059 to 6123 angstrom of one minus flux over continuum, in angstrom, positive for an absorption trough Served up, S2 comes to -1.54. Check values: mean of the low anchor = 7.13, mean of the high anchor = 7.45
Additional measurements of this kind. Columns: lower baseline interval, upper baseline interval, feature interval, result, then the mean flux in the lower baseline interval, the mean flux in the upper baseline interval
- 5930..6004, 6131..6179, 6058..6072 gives 0.47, 7.12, 7.56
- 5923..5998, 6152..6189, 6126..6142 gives -0.49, 7.07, 7.52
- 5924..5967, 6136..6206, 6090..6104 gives -0.27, 6.89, 7.49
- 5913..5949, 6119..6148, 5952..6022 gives -3.11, 6.73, 7.62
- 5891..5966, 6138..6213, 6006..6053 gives -0.88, 6.79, 7.48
